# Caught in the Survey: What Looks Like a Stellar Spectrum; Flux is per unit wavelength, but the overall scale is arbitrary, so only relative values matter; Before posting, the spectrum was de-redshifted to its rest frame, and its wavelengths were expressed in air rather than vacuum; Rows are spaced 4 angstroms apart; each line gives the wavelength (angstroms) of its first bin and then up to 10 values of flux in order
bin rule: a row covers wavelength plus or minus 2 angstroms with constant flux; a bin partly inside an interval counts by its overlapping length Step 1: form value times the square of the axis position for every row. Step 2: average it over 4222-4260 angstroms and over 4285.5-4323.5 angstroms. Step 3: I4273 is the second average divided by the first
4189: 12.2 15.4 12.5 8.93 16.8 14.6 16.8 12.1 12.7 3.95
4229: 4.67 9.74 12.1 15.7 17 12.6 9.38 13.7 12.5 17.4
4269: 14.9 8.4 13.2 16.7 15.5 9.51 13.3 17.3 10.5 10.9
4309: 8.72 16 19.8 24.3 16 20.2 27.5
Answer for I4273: 1.35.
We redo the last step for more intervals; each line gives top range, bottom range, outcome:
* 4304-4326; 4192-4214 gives 1.22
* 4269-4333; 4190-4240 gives 1.34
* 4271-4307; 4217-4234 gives 1.62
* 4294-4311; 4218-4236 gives 1.50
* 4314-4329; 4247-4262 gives 1.70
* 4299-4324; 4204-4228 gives 1.28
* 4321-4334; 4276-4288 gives 1.46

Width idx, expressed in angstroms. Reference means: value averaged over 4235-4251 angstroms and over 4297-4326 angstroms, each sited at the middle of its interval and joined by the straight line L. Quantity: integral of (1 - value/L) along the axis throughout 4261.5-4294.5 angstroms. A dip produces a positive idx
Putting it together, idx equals 2.8 angstroms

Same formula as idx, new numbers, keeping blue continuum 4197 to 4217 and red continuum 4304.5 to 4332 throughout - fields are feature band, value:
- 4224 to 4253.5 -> 7.9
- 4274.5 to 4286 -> 0.9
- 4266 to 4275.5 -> 2.1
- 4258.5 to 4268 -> 0.4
